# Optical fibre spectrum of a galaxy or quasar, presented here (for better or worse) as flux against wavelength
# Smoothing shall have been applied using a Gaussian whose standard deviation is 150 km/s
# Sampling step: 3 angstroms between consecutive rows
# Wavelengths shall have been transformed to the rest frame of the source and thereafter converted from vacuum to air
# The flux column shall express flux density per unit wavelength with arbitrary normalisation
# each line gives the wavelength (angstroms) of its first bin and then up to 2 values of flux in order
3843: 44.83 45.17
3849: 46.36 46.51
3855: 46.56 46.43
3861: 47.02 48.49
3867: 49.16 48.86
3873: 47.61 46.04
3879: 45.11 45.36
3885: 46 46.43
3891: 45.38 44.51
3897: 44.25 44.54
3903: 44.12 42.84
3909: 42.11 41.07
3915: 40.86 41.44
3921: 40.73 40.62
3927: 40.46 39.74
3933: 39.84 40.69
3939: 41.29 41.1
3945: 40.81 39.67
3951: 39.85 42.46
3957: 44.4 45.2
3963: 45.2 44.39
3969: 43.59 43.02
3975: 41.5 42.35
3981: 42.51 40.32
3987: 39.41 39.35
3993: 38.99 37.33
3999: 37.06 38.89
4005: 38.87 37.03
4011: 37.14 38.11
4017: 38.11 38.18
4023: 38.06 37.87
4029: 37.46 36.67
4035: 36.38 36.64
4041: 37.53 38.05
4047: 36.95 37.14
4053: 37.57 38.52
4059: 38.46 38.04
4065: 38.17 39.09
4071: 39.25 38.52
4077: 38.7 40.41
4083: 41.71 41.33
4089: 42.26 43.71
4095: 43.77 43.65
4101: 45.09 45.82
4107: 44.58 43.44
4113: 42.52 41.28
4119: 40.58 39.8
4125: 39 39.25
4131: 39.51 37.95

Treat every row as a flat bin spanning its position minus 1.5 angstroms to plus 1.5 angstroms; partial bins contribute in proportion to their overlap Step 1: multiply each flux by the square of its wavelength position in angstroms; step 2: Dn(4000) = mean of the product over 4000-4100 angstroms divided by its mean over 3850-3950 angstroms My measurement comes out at 0.96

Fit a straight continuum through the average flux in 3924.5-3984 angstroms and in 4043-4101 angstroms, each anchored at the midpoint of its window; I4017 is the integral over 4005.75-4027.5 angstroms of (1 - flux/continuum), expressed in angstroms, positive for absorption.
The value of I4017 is 1.62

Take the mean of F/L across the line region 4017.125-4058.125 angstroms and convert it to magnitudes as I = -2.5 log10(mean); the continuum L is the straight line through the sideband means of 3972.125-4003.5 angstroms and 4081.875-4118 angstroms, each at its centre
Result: 0.107 mag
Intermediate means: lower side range 39.9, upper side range 43.2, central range 37.5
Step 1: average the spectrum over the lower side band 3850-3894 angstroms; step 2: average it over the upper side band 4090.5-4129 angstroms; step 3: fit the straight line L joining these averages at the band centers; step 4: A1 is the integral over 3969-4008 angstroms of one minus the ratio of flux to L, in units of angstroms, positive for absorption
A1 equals 4.1 angstroms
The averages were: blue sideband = 46.7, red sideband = 42.5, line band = 40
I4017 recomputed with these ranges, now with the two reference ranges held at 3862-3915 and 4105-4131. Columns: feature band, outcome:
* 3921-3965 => 2.8 angstroms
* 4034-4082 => 4.7 angstroms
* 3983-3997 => 1.4 angstroms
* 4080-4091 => 0.0 angstroms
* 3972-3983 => 0.4 angstroms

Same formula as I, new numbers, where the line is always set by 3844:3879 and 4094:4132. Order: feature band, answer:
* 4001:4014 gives 0.165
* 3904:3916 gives 0.104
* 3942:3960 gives 0.089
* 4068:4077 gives 0.108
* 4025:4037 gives 0.181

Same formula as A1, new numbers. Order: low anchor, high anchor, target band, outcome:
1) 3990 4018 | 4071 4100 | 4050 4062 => 0.66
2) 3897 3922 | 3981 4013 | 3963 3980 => -1.47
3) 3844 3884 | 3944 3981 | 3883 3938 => 2.87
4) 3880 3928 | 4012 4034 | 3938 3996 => -2.07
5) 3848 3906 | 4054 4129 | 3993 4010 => 2.08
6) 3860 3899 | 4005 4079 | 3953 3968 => -0.78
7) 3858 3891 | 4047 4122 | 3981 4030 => 5.40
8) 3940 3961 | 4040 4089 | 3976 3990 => 0.00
